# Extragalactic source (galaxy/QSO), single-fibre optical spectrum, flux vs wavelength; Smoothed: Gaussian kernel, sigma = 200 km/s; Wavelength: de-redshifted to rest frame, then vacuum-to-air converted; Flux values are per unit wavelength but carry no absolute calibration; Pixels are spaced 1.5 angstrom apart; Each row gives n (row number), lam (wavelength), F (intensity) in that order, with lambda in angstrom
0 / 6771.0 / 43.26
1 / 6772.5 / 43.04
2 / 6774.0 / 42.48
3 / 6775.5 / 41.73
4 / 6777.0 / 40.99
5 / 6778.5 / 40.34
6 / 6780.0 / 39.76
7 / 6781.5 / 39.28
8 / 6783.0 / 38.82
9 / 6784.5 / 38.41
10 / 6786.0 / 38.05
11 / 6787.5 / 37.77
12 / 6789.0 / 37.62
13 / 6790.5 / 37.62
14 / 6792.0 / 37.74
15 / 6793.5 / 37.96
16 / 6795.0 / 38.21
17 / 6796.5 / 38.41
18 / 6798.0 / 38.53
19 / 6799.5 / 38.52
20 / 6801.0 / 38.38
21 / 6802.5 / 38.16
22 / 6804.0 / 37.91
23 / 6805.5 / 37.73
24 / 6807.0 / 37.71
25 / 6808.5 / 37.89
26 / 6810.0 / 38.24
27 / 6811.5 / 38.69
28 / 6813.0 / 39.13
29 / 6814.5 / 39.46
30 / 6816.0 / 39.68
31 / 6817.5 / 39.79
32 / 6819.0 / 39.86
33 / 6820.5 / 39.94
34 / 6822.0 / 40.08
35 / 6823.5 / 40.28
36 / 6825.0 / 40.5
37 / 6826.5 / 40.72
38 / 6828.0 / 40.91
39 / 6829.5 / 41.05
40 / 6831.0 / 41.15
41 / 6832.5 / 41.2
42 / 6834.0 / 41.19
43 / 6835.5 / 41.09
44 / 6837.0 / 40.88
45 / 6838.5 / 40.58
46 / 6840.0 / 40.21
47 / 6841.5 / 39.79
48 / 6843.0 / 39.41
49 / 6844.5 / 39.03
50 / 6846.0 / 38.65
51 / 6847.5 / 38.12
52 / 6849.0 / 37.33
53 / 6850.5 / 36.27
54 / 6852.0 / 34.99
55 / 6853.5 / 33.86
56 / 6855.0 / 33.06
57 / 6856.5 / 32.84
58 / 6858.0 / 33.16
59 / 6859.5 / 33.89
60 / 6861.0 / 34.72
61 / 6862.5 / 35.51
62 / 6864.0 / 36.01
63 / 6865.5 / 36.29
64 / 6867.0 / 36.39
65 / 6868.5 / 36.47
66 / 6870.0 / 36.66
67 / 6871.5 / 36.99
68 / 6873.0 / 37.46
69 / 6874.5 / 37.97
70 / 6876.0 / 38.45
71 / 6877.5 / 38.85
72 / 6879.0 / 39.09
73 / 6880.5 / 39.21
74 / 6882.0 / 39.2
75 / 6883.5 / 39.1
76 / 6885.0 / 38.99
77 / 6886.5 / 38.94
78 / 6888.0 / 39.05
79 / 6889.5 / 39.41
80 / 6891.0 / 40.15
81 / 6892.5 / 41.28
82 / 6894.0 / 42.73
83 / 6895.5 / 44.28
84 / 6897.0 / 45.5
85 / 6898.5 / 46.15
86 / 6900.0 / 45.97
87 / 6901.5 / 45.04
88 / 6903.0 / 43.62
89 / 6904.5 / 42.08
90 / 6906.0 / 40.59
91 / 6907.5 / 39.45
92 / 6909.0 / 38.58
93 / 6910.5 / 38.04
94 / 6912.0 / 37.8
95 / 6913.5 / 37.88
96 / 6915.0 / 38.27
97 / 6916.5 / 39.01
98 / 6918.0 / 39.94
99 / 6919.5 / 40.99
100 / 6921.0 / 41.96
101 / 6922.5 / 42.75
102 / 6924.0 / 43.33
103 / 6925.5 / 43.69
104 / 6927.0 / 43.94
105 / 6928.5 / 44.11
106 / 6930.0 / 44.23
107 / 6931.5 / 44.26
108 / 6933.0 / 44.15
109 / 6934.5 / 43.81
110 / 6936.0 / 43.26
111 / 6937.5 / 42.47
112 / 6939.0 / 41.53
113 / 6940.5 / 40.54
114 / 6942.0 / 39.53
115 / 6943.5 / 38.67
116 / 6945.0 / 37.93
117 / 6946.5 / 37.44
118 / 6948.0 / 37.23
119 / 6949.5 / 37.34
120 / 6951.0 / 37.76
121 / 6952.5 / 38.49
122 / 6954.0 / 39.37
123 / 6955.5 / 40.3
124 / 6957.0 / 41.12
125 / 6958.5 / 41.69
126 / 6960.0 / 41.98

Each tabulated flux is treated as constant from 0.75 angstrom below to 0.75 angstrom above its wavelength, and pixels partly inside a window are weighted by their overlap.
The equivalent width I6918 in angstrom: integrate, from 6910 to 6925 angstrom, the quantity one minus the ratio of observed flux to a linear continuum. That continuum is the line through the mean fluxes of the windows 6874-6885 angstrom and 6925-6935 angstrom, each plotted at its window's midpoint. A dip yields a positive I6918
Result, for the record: 0.9 angstrom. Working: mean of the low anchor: 38.9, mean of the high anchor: 44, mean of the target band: 40.1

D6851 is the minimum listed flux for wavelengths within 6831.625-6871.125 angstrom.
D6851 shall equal 32.84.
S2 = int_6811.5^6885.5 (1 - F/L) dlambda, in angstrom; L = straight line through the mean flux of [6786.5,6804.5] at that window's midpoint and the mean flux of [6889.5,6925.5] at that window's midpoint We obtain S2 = 2.6 angstrom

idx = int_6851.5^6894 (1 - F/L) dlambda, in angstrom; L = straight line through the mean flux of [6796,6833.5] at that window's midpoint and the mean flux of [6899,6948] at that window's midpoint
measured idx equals 3.4 angstrom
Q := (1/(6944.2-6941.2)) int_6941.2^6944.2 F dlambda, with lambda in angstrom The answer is 39.1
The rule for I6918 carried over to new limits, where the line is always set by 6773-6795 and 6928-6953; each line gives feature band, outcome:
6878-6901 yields -0.6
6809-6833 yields -0.3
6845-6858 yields 1.4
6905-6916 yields 0.5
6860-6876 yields 1.4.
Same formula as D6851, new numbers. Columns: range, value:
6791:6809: 37.71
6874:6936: 37.8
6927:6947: 37.44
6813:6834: 39.13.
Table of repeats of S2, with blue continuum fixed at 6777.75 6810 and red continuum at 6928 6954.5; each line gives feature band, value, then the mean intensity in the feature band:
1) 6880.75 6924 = -1.0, 41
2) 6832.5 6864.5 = 1.6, 37.3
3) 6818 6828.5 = -0.4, 40.3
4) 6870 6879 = 0.4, 37.9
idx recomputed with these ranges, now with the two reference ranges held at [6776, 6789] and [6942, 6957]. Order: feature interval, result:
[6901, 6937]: -2.9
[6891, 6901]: -1.4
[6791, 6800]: 0.2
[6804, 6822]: 0.0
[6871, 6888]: 0.1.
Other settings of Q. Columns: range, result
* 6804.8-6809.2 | 37.8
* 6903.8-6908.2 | 40.7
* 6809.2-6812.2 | 38.5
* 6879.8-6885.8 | 39.1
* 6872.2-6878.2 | 38.2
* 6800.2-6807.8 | 38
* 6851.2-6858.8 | 33.6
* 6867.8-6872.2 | 36.7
